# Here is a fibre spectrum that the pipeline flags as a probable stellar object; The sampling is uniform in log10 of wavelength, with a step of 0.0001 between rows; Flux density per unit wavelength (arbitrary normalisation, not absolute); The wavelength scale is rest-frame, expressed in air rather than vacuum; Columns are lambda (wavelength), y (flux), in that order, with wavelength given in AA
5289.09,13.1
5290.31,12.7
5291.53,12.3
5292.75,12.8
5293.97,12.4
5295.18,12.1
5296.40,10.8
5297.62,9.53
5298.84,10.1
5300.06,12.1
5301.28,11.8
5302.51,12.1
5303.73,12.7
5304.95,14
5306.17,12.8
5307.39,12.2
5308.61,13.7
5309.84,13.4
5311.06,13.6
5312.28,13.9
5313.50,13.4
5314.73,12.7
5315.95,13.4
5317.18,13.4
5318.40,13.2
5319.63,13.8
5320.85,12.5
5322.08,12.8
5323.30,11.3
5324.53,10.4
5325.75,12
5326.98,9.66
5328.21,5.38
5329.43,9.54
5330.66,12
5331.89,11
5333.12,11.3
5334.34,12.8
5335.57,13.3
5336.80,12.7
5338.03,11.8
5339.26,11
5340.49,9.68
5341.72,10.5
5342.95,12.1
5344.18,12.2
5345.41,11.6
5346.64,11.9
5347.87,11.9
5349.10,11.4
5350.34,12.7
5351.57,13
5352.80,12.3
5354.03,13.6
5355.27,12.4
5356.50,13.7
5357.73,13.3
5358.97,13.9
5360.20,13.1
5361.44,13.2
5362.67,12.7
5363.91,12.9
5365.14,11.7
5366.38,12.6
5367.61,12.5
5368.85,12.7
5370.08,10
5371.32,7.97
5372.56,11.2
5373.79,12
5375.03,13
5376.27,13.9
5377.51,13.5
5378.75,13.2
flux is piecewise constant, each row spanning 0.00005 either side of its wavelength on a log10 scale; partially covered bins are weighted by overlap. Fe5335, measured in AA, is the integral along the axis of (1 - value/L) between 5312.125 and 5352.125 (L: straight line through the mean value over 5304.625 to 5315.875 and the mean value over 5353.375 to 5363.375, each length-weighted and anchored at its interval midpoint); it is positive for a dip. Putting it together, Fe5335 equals 4.41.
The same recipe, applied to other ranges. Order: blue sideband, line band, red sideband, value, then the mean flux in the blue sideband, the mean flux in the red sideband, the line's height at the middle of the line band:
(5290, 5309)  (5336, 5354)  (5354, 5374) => 0.58 AA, 12.1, 12.3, 12.2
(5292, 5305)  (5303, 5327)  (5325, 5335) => -3.71 AA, 11.8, 10.5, 11.1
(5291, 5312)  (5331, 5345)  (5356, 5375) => 0.67 AA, 12.3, 12.2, 12.3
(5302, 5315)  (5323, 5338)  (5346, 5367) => 2.29 AA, 13.2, 12.7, 13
